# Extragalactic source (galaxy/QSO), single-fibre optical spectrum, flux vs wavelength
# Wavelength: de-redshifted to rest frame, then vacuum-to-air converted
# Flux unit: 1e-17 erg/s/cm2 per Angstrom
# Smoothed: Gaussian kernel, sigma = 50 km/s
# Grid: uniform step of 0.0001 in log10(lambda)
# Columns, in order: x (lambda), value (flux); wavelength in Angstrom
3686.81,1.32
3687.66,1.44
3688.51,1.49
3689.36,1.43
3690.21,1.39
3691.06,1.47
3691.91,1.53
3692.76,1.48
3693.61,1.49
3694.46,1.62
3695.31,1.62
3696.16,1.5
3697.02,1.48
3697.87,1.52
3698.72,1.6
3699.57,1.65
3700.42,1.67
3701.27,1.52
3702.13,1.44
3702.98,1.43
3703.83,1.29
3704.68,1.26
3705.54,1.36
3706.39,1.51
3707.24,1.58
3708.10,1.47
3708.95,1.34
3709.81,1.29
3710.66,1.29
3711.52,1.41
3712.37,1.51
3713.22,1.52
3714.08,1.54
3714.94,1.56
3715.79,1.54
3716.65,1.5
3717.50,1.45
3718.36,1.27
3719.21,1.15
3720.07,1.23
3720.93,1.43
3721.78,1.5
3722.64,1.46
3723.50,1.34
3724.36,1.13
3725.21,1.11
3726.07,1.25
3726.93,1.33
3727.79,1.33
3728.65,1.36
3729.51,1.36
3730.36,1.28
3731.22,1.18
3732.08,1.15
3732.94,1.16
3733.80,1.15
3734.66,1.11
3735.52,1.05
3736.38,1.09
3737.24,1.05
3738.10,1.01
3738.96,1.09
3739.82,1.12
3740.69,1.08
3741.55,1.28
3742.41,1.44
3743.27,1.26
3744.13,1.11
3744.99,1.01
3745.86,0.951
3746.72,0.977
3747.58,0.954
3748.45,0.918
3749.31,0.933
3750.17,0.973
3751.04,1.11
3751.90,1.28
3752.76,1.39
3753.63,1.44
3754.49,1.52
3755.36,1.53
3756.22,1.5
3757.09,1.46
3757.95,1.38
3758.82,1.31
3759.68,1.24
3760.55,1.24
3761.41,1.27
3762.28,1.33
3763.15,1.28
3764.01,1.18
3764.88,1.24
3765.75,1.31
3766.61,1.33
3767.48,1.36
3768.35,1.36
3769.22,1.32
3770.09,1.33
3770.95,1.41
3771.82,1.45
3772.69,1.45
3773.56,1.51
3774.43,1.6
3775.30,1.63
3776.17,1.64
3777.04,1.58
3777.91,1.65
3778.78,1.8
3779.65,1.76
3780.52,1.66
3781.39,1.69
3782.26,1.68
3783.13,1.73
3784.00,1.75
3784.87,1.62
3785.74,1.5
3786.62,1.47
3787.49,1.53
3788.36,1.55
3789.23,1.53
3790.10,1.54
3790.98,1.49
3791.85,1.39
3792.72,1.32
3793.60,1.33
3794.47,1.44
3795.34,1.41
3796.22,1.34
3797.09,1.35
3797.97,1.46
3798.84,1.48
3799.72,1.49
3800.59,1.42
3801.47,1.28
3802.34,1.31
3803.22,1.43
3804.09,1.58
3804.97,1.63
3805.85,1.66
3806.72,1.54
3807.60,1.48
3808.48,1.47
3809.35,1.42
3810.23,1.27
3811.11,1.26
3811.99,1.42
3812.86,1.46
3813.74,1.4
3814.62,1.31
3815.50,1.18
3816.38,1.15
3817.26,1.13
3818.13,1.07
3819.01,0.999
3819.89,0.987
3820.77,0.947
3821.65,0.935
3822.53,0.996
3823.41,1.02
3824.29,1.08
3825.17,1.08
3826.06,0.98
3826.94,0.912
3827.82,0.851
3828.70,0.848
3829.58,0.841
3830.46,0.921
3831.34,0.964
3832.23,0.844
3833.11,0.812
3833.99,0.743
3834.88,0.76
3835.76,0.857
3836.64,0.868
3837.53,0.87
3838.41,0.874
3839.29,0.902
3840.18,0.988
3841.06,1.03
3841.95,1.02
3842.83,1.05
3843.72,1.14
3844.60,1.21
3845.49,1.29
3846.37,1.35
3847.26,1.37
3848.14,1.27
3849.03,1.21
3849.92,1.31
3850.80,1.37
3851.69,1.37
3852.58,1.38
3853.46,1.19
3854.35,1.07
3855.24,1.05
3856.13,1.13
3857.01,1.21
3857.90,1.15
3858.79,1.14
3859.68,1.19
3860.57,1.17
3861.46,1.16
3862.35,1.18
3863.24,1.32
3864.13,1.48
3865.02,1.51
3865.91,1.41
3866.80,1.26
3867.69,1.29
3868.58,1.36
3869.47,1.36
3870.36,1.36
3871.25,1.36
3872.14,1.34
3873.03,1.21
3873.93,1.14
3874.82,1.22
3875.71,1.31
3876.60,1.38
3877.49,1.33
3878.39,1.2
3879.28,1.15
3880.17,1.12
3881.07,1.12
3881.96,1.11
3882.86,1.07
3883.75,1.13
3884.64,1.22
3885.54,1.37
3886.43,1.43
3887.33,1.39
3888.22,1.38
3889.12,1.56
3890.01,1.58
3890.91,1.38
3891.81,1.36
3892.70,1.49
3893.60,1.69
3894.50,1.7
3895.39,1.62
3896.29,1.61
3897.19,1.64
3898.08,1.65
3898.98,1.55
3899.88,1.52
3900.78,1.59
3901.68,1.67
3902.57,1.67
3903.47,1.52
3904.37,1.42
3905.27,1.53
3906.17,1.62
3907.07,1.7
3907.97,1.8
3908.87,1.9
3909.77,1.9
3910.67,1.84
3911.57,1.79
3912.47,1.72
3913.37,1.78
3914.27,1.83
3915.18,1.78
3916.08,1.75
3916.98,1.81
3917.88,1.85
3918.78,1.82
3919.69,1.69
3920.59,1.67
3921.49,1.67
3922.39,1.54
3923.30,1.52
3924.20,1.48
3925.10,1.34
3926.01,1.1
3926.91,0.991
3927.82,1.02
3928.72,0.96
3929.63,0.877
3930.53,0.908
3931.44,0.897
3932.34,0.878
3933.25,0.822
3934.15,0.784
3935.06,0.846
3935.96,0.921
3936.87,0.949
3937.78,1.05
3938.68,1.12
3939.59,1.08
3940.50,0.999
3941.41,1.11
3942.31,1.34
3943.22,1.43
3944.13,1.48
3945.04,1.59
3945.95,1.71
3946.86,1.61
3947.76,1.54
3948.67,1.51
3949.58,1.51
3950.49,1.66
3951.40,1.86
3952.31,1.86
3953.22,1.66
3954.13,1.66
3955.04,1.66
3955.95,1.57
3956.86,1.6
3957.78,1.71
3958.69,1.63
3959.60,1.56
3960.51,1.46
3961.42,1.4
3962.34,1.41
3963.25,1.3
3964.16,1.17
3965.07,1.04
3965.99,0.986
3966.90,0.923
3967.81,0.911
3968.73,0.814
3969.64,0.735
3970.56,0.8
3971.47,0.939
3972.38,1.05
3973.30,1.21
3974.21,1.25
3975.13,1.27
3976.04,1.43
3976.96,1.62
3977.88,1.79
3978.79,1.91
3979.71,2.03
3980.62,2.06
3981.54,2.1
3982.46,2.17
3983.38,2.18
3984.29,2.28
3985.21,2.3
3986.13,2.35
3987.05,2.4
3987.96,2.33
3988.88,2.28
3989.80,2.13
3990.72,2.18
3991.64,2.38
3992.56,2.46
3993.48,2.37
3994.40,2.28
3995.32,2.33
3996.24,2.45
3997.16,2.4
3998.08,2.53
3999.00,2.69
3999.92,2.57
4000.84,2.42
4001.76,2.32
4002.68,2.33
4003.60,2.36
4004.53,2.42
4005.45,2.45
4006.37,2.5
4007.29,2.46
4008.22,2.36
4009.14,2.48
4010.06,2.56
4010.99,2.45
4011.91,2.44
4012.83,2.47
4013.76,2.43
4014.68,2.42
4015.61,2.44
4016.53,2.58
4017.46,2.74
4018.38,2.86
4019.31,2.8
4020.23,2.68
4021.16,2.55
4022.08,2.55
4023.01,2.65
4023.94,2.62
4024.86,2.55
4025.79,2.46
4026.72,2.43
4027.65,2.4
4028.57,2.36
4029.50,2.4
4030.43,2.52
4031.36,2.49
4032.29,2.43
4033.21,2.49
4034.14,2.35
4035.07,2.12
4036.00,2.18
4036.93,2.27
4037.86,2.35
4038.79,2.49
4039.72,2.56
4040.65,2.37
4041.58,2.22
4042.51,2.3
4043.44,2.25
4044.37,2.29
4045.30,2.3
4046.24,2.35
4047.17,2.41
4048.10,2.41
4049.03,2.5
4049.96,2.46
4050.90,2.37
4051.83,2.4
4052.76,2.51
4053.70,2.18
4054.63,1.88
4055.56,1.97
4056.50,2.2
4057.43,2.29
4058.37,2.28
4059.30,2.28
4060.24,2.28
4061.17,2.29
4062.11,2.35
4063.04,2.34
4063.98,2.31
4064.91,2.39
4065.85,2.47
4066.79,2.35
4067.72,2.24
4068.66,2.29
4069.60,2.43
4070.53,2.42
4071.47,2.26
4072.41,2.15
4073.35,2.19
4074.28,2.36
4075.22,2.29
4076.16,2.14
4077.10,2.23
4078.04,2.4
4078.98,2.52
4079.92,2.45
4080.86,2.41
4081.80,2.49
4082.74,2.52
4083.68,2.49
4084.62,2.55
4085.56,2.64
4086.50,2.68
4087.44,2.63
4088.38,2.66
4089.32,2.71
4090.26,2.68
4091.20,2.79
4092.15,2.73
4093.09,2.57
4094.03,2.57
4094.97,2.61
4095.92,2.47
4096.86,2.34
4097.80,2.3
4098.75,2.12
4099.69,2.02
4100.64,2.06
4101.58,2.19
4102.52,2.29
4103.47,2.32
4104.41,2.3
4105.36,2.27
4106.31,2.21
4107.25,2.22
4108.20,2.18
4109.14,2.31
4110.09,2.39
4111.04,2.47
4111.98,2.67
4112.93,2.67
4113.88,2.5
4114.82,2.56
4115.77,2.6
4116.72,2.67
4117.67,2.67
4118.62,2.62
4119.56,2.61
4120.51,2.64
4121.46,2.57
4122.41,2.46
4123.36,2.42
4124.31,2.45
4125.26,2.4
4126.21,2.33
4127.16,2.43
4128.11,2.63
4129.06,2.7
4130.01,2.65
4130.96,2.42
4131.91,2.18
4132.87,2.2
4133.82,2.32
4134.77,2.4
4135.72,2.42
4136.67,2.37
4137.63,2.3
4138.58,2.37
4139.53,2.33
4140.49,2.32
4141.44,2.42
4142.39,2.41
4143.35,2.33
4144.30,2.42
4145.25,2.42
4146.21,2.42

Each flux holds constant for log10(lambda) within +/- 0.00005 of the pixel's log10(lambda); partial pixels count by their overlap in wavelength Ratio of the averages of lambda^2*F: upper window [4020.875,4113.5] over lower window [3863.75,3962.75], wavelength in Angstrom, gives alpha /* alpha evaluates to 1.8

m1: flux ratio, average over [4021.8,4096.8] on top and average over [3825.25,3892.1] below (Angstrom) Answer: 2.05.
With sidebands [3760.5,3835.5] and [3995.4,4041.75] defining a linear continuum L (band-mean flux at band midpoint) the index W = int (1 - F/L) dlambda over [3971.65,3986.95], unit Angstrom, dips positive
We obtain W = 3.1 Angstrom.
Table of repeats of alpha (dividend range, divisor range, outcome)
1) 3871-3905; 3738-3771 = 1.21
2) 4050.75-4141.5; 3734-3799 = 2.09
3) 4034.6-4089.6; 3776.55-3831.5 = 2.00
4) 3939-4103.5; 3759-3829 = 1.77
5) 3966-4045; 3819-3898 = 1.99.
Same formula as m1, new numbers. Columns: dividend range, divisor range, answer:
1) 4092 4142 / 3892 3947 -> 1.68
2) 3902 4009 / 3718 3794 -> 1.24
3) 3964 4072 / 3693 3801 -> 1.61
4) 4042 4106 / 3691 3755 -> 1.80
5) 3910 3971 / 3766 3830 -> 0.99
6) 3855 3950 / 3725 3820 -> 1.03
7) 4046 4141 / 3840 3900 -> 1.84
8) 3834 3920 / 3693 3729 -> 0.96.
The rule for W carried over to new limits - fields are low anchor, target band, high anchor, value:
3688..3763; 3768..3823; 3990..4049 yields 5.4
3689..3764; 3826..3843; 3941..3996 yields 6.7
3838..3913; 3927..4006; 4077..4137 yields 8.0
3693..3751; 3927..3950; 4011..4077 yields 9.9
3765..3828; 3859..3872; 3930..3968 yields 0.4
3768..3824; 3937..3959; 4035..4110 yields 5.1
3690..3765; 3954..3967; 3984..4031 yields 4.9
